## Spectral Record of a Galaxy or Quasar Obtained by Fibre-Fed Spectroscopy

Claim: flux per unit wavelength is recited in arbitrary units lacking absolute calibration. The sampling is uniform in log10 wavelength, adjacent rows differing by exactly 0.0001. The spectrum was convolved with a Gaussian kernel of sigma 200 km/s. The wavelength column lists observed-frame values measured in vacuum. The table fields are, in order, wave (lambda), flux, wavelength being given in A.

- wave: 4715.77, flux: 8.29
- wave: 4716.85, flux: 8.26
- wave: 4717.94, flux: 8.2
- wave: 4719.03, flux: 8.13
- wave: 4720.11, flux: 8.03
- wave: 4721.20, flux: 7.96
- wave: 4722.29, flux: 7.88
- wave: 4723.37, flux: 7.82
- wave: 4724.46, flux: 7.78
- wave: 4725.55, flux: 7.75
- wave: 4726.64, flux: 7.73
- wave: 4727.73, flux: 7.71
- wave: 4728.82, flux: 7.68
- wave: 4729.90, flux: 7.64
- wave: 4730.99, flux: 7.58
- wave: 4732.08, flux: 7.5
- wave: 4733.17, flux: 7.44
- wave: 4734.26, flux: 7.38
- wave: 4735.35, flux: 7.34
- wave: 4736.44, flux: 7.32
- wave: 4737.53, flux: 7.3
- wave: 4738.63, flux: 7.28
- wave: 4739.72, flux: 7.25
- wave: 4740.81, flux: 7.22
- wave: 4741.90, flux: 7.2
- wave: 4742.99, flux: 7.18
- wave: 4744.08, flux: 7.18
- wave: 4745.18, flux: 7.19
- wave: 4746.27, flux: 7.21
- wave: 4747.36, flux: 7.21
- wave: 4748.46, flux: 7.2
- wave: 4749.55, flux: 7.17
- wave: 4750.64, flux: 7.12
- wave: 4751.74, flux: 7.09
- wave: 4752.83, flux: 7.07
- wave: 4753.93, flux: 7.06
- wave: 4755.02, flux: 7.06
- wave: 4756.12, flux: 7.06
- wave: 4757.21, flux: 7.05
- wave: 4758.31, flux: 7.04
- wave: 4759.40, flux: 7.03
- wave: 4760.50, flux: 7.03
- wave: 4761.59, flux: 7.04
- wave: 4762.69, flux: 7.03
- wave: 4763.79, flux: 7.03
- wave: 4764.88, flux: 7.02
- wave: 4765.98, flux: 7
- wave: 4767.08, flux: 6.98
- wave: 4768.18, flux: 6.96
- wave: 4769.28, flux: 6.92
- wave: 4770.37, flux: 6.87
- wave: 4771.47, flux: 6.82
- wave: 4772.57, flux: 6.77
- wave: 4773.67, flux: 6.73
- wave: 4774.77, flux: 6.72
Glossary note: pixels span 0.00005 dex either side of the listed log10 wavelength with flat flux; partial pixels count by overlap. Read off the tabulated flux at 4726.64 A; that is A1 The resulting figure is 7.73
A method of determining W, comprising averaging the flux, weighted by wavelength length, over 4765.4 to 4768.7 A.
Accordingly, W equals 6.96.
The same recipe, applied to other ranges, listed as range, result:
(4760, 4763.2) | 7.04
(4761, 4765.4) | 7.04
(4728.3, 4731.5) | 7.65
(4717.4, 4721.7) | 8.08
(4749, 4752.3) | 7.14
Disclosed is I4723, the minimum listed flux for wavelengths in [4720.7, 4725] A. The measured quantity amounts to 7.78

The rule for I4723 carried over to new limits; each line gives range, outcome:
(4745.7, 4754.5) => 7.06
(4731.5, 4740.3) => 7.25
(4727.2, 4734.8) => 7.38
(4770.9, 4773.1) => 6.77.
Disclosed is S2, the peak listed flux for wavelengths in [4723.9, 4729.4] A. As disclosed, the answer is 7.78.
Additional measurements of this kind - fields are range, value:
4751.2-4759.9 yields 7.09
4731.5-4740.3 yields 7.5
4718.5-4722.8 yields 8.13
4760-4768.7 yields 7.04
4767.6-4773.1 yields 6.96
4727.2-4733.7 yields 7.71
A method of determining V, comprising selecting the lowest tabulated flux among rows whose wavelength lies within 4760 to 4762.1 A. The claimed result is 7.03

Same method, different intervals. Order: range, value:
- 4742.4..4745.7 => 7.18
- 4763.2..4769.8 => 6.92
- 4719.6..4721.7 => 7.96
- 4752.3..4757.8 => 7.05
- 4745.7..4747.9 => 7.21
